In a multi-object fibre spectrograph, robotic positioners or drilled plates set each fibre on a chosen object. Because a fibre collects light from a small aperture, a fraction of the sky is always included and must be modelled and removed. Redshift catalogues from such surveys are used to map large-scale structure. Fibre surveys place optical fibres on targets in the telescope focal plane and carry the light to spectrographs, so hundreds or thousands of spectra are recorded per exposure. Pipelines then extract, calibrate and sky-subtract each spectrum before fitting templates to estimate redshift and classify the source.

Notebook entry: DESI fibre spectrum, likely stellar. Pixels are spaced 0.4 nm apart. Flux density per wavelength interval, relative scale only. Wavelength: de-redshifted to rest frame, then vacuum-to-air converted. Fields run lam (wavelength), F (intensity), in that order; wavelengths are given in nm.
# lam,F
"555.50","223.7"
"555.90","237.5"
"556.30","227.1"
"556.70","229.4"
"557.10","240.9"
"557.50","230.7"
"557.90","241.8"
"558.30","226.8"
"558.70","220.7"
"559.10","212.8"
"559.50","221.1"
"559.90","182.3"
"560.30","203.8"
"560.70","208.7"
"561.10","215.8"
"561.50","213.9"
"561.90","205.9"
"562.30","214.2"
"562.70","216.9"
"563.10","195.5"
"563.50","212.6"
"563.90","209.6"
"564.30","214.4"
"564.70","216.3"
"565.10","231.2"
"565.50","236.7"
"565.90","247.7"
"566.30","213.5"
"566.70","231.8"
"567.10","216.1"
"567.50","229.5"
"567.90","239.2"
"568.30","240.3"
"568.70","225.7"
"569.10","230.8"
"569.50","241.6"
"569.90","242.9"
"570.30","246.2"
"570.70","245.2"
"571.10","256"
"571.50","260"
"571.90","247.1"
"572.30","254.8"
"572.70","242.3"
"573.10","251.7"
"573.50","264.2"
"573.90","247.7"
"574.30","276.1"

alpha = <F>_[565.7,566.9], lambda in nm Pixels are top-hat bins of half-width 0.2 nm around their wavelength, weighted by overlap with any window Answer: 231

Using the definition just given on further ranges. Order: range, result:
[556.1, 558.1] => 234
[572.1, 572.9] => 249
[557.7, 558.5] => 234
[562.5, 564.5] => 210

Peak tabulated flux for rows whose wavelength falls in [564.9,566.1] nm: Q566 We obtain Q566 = 247.7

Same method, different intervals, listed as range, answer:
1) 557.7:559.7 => 241.8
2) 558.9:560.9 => 221.1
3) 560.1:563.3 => 216.9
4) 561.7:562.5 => 214.2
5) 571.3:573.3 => 260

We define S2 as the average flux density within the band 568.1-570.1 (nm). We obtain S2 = 236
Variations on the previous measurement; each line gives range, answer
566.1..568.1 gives 226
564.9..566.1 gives 239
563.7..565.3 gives 218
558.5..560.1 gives 209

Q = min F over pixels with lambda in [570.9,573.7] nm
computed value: 242.3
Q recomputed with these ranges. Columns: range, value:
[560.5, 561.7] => 208.7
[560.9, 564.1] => 195.5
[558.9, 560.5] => 182.3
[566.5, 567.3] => 216.1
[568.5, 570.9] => 225.7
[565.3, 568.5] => 213.5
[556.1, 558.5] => 226.8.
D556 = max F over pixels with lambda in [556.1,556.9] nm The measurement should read 229.4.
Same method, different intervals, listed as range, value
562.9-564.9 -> 216.3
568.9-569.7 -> 241.6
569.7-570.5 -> 246.2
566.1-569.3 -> 240.3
